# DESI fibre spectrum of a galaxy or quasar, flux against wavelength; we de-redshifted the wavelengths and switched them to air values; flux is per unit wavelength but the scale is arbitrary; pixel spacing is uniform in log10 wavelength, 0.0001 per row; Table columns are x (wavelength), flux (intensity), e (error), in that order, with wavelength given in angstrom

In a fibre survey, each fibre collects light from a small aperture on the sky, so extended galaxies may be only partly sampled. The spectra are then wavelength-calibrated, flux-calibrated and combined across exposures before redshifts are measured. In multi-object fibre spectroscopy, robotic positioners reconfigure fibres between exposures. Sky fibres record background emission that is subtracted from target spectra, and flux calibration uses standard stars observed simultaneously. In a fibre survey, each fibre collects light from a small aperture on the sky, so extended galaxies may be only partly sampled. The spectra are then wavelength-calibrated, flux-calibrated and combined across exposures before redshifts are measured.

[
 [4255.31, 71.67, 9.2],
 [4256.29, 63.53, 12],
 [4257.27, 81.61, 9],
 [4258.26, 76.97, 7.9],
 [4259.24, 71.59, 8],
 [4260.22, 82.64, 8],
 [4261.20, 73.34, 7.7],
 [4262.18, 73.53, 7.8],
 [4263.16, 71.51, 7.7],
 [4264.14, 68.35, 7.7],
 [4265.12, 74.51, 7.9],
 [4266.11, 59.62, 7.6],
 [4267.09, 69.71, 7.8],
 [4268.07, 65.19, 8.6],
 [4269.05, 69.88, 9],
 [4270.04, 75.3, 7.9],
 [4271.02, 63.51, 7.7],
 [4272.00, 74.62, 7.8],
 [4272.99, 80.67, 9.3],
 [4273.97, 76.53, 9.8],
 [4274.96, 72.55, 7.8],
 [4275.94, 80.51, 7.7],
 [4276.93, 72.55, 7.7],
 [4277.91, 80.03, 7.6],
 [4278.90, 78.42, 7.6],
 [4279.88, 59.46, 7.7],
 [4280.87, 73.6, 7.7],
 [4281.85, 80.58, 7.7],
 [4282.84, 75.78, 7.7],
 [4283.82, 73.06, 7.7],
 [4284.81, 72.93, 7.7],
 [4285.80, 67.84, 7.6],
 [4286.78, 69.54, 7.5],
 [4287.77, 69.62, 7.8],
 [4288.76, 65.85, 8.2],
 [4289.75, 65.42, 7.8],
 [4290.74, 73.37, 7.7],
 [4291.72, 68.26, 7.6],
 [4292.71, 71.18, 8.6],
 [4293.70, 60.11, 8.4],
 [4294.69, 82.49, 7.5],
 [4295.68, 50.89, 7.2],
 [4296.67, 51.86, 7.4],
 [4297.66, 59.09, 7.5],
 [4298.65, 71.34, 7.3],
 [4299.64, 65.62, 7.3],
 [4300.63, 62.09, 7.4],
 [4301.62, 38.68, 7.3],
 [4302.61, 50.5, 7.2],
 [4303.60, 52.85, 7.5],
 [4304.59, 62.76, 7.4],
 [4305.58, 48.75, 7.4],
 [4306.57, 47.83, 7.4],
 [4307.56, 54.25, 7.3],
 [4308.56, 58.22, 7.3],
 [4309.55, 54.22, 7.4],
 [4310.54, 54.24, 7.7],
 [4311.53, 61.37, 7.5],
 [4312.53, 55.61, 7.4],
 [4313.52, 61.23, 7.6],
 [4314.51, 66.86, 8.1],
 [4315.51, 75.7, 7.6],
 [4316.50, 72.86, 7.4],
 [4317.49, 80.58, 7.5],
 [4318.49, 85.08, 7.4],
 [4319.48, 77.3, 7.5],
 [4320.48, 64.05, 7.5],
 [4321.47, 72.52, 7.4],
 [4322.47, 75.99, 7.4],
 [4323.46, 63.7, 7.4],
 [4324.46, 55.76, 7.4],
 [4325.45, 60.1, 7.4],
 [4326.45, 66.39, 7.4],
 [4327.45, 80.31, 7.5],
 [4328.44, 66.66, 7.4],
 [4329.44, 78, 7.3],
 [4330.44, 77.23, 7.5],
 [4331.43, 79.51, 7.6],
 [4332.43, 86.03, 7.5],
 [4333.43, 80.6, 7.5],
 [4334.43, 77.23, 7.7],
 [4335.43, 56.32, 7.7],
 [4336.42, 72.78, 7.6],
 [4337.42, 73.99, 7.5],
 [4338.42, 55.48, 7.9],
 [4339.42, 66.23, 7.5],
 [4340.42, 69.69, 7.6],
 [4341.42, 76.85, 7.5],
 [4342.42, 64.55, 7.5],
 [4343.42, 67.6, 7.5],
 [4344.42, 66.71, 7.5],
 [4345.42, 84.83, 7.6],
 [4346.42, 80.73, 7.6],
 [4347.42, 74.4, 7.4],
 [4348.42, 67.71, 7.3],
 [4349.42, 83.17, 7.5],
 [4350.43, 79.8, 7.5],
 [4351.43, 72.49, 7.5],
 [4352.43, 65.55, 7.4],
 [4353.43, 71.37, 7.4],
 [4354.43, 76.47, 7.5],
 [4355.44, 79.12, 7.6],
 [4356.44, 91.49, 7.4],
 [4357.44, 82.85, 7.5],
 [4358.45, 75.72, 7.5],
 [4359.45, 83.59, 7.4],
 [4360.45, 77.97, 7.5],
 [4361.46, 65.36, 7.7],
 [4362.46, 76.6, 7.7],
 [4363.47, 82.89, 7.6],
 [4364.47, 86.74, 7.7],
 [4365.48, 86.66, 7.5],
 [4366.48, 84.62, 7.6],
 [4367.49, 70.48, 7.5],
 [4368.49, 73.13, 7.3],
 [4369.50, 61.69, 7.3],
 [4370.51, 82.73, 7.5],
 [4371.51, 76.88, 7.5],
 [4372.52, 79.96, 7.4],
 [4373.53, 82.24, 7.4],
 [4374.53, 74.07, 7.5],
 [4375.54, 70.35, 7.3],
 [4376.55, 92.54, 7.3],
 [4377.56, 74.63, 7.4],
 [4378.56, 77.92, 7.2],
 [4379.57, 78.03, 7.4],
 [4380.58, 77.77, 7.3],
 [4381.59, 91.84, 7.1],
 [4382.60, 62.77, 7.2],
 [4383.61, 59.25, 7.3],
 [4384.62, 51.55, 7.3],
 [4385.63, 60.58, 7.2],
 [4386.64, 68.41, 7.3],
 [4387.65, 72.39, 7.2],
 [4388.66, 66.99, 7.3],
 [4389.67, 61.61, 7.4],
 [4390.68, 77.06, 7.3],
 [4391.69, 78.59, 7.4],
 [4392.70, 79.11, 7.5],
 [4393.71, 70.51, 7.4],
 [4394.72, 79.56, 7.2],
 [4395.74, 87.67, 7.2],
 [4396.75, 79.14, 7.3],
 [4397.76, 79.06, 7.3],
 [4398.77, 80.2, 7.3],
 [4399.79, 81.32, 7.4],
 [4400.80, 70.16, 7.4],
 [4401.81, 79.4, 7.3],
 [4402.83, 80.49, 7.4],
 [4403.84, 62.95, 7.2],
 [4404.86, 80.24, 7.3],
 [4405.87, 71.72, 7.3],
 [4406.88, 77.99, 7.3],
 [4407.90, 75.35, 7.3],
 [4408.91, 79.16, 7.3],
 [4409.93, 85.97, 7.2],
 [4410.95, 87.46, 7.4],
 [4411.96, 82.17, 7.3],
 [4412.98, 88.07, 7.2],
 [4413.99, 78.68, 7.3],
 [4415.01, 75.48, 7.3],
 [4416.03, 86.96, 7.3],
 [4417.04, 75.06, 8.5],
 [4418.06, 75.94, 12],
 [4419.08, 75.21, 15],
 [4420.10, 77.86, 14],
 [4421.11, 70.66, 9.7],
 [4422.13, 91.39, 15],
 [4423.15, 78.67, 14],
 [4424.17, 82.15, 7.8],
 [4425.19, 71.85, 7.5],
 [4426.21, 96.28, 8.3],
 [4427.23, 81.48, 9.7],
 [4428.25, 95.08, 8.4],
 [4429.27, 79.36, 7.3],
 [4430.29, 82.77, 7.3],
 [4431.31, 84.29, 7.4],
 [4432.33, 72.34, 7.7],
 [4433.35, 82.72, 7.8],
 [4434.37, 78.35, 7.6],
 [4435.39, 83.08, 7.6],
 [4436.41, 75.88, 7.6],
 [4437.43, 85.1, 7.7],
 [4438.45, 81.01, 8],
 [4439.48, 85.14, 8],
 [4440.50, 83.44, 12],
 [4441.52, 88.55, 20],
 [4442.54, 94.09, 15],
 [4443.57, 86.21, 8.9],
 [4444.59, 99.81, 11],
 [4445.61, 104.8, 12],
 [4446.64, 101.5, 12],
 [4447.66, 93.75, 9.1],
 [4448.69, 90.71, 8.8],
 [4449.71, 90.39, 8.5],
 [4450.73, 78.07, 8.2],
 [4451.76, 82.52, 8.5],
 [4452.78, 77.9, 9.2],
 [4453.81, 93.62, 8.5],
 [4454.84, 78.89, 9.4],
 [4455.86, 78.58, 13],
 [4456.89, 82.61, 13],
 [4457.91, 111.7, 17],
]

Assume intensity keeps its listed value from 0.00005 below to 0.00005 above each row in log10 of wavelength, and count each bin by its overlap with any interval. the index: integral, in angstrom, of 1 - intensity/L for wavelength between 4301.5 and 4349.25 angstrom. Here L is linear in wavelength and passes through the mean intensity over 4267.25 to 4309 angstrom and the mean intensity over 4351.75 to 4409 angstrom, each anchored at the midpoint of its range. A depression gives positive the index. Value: 2.0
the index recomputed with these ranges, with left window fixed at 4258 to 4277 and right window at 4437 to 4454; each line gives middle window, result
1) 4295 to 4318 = 5.1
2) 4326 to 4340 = 1.1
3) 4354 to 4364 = 0.2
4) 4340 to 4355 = 1.2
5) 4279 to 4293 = 0.7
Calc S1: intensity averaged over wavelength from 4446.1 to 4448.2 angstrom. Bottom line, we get 97.3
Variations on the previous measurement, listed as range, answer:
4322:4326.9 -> 64.3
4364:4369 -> 80.2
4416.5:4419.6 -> 75.5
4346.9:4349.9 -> 75.2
